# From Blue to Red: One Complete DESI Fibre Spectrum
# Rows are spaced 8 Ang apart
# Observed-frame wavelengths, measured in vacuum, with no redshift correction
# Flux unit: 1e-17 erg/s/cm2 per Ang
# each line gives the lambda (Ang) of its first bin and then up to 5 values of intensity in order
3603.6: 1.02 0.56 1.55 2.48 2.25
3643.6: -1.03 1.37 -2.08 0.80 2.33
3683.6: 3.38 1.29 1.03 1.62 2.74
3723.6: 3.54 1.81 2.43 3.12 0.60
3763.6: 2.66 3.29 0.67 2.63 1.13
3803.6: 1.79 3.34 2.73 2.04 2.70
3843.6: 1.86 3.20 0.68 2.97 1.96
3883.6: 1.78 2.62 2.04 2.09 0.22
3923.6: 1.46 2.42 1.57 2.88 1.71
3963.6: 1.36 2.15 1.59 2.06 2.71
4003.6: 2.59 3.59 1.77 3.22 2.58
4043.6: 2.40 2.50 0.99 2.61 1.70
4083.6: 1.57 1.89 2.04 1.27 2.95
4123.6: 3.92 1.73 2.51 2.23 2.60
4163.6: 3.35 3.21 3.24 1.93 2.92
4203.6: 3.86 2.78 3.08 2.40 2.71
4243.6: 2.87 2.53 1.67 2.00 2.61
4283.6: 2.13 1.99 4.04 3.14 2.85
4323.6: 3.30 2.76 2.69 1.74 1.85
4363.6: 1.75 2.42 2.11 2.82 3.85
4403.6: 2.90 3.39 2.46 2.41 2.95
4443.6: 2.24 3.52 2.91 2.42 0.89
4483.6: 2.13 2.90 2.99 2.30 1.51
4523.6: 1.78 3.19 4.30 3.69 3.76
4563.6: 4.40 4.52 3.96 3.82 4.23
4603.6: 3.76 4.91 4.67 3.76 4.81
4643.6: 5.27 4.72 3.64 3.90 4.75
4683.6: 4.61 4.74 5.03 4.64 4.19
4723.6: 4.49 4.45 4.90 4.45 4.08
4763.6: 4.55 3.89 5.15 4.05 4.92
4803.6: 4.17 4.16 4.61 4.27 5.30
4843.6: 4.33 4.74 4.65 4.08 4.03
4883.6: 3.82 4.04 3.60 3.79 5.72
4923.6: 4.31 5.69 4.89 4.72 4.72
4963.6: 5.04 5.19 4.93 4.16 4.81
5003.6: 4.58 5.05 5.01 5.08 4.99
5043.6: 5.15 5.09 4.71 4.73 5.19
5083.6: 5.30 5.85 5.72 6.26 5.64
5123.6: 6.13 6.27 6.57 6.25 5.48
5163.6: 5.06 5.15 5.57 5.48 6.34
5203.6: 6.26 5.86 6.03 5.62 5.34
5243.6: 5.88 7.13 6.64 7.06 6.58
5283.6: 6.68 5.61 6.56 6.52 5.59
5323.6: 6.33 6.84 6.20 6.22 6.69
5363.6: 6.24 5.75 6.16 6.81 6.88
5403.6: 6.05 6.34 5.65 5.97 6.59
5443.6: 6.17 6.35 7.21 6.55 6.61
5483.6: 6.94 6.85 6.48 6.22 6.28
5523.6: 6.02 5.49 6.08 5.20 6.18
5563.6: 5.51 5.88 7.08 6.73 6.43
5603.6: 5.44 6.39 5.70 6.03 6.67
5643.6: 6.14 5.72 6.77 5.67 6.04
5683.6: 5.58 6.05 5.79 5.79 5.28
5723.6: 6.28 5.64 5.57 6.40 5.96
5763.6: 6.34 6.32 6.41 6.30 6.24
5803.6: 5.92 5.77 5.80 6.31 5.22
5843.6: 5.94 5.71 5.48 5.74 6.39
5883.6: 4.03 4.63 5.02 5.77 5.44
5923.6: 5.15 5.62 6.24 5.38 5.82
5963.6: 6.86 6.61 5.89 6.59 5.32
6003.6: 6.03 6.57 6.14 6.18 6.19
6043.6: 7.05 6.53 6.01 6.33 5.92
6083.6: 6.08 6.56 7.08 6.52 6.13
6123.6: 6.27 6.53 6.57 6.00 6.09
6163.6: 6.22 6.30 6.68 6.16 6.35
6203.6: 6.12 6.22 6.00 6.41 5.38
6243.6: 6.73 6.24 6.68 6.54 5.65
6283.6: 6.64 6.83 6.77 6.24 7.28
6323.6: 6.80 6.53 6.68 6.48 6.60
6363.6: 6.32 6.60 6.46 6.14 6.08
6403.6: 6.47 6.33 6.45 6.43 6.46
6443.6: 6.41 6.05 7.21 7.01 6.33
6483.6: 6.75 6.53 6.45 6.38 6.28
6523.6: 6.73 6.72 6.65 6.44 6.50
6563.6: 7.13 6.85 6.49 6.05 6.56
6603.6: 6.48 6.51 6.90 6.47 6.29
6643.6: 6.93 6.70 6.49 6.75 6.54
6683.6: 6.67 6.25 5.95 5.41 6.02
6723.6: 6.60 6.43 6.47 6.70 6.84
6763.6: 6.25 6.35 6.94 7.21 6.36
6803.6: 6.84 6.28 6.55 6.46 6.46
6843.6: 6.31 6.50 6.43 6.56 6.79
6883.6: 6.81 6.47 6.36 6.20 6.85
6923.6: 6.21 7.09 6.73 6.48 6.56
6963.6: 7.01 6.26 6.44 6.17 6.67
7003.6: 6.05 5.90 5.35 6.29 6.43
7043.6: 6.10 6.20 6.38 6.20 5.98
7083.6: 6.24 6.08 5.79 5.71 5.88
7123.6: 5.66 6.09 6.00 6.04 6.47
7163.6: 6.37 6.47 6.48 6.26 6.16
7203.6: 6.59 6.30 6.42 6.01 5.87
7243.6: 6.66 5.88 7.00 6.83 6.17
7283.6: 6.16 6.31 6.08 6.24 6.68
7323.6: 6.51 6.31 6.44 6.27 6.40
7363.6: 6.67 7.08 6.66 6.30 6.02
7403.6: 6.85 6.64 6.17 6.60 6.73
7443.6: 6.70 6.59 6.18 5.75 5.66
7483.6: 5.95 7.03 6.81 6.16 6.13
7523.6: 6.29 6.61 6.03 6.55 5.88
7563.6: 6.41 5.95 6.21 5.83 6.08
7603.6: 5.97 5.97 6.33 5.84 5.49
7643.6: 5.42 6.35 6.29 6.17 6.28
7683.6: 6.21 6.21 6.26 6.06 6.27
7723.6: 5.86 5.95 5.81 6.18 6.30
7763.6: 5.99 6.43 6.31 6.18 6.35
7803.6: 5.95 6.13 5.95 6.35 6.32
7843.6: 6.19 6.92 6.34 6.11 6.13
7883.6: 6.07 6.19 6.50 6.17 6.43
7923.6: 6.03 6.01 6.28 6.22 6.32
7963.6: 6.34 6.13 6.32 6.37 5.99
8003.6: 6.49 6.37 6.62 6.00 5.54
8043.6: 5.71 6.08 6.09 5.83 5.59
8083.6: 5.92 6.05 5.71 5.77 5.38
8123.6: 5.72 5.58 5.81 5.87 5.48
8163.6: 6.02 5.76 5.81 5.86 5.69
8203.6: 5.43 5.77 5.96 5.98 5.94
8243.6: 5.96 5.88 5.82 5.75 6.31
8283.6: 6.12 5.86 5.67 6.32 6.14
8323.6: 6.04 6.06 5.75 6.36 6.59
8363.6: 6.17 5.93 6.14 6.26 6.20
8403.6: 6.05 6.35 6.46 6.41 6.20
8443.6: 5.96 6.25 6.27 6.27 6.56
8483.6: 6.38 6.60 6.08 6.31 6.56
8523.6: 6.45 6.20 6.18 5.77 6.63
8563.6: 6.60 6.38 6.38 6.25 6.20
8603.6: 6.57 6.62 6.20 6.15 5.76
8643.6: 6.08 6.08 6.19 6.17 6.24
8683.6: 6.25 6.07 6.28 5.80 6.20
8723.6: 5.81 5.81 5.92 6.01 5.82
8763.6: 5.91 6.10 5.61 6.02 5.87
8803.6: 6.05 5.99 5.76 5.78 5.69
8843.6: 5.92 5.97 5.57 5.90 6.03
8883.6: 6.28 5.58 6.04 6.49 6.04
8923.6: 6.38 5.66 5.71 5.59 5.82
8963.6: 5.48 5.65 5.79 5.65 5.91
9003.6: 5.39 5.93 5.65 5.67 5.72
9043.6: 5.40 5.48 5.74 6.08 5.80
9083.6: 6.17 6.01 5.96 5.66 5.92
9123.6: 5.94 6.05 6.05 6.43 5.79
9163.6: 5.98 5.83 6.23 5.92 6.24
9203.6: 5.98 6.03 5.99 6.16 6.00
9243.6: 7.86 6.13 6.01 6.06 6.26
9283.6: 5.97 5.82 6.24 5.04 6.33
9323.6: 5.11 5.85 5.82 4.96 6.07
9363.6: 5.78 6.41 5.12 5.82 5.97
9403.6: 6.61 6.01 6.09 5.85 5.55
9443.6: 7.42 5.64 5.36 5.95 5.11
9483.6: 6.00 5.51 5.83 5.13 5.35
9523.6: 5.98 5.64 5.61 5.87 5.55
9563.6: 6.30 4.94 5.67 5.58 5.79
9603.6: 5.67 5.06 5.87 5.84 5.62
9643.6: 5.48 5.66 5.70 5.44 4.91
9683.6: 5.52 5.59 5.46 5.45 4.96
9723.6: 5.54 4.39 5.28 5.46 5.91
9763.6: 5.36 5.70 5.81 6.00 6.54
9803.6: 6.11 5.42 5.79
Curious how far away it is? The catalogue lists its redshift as 0.14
